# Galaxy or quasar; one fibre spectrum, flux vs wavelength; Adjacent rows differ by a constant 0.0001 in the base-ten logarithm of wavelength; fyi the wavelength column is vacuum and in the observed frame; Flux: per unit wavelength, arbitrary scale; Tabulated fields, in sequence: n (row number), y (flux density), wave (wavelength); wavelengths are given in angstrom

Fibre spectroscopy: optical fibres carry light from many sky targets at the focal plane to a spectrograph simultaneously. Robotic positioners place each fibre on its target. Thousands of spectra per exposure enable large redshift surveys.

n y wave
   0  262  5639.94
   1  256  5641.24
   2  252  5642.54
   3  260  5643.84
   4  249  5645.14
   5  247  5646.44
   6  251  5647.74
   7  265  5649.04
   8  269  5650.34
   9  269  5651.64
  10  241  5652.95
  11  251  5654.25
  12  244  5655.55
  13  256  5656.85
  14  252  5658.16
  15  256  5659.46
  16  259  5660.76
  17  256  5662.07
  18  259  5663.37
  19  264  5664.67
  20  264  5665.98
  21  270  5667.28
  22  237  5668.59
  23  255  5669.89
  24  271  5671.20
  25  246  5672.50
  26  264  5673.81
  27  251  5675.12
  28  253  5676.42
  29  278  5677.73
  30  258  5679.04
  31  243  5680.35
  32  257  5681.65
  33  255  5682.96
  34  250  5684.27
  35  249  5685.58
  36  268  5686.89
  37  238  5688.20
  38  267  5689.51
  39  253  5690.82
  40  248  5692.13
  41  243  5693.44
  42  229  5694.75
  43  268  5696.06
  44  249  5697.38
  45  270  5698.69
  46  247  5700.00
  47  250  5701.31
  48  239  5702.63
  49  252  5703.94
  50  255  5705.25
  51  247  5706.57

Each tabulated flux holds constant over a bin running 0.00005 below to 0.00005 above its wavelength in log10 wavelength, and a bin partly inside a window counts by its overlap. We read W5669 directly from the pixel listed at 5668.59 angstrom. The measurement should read 237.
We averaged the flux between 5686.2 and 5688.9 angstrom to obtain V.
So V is 253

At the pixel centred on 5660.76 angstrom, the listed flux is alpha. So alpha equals 259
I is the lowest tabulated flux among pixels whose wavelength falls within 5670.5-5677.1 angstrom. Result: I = 246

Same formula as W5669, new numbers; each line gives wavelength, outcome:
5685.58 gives 249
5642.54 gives 252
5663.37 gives 259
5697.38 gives 249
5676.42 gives 253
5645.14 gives 249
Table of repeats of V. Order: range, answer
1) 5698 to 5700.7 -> 259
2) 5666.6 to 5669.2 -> 254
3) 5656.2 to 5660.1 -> 254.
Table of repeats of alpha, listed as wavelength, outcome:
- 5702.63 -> 239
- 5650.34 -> 269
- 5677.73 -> 278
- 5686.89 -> 268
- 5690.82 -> 253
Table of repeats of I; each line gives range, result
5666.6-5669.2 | 237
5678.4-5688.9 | 238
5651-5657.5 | 241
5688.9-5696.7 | 229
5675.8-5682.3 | 243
